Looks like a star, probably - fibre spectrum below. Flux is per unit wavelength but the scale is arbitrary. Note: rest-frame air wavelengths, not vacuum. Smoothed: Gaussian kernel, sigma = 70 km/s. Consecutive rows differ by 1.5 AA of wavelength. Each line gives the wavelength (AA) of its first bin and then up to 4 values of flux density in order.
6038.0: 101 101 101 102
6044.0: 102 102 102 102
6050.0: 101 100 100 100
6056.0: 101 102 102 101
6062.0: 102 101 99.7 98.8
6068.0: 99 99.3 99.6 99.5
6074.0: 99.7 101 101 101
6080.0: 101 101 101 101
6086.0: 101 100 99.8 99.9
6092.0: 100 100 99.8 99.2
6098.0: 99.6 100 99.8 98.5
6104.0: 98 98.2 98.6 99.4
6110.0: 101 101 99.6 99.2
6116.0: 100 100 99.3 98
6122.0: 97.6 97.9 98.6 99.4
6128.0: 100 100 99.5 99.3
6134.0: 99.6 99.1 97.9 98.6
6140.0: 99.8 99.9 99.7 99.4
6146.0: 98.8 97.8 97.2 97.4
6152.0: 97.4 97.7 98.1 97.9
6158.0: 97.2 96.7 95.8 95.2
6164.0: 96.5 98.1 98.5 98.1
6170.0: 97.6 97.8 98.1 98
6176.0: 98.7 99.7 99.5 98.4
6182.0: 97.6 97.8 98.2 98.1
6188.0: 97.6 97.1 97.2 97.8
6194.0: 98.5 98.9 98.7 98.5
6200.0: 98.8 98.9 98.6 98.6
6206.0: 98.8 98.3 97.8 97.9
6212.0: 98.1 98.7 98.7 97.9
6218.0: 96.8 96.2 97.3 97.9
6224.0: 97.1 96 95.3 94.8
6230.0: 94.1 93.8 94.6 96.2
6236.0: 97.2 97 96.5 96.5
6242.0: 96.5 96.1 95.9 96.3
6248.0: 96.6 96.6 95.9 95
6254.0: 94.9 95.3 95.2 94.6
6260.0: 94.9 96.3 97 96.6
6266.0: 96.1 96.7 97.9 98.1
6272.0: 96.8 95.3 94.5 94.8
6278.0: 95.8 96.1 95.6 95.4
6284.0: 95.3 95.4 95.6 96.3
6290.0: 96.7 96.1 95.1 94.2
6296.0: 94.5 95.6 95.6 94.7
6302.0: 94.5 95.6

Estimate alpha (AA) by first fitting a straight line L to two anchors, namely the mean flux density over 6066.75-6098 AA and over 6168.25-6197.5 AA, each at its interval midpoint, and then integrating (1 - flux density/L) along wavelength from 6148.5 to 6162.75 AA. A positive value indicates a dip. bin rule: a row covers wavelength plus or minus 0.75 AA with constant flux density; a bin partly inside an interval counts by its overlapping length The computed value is 0.23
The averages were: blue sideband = 100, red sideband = 98.2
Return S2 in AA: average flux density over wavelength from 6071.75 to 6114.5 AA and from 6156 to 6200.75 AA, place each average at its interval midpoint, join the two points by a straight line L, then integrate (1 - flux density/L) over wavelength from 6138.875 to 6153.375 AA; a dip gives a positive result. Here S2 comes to 0.02 AA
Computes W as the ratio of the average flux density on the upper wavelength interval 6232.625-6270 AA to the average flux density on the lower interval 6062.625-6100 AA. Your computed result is 0.96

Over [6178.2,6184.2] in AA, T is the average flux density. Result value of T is 98.3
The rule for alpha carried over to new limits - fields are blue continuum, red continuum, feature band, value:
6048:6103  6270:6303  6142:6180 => 0.19 AA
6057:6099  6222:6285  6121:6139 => 0.01 AA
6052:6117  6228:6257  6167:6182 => -0.12 AA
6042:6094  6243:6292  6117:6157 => 0.12 AA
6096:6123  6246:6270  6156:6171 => 0.14 AA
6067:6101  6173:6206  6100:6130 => 0.12 AA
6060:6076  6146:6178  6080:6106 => -0.13 AA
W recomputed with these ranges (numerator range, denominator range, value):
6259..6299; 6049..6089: 0.95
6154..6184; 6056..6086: 0.97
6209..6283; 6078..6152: 0.97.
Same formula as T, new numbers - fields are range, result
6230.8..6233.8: 94.2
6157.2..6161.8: 96.6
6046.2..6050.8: 102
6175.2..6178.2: 99.2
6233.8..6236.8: 96.7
